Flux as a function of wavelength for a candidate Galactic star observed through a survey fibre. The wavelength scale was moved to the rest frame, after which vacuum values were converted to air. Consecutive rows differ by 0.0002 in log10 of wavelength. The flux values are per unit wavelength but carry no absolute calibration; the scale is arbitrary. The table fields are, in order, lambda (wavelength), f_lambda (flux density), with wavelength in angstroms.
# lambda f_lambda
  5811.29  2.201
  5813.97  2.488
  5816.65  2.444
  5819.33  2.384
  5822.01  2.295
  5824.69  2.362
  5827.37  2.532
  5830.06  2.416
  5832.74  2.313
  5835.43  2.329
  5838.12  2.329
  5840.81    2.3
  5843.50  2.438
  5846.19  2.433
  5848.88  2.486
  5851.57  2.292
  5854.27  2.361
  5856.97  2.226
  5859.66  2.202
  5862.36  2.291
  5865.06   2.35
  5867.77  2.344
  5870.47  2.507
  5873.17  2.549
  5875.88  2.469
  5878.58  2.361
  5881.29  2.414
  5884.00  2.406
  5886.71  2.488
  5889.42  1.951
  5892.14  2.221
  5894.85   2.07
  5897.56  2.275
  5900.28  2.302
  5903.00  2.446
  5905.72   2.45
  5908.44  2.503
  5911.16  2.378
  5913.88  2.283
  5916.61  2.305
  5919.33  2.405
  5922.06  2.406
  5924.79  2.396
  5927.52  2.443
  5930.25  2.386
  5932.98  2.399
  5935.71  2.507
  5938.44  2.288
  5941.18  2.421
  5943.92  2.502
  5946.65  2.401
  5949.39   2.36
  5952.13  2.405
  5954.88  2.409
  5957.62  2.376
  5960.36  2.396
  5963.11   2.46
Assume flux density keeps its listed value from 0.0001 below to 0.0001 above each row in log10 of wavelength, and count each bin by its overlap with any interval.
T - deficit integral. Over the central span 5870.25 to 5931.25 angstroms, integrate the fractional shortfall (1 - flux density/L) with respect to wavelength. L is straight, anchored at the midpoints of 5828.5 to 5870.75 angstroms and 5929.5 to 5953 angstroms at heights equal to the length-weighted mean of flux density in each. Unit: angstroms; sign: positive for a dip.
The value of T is 0.5 angstroms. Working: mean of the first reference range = 2.35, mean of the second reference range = 2.41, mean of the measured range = 2.36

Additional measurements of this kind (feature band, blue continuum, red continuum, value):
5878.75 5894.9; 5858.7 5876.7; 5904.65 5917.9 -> 0.7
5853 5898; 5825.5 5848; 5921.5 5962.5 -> 1.3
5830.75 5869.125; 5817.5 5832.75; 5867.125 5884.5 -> 1.3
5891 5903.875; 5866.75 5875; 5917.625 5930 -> 1.0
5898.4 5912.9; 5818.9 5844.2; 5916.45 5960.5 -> -0.1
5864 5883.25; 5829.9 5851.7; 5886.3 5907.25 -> -1.0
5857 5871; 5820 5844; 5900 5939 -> 0.4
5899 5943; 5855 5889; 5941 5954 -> 0.1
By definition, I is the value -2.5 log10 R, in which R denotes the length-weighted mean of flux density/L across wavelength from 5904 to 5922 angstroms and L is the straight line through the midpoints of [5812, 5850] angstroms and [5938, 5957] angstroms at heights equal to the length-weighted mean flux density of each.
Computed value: 0.004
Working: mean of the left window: 2.39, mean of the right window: 2.4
